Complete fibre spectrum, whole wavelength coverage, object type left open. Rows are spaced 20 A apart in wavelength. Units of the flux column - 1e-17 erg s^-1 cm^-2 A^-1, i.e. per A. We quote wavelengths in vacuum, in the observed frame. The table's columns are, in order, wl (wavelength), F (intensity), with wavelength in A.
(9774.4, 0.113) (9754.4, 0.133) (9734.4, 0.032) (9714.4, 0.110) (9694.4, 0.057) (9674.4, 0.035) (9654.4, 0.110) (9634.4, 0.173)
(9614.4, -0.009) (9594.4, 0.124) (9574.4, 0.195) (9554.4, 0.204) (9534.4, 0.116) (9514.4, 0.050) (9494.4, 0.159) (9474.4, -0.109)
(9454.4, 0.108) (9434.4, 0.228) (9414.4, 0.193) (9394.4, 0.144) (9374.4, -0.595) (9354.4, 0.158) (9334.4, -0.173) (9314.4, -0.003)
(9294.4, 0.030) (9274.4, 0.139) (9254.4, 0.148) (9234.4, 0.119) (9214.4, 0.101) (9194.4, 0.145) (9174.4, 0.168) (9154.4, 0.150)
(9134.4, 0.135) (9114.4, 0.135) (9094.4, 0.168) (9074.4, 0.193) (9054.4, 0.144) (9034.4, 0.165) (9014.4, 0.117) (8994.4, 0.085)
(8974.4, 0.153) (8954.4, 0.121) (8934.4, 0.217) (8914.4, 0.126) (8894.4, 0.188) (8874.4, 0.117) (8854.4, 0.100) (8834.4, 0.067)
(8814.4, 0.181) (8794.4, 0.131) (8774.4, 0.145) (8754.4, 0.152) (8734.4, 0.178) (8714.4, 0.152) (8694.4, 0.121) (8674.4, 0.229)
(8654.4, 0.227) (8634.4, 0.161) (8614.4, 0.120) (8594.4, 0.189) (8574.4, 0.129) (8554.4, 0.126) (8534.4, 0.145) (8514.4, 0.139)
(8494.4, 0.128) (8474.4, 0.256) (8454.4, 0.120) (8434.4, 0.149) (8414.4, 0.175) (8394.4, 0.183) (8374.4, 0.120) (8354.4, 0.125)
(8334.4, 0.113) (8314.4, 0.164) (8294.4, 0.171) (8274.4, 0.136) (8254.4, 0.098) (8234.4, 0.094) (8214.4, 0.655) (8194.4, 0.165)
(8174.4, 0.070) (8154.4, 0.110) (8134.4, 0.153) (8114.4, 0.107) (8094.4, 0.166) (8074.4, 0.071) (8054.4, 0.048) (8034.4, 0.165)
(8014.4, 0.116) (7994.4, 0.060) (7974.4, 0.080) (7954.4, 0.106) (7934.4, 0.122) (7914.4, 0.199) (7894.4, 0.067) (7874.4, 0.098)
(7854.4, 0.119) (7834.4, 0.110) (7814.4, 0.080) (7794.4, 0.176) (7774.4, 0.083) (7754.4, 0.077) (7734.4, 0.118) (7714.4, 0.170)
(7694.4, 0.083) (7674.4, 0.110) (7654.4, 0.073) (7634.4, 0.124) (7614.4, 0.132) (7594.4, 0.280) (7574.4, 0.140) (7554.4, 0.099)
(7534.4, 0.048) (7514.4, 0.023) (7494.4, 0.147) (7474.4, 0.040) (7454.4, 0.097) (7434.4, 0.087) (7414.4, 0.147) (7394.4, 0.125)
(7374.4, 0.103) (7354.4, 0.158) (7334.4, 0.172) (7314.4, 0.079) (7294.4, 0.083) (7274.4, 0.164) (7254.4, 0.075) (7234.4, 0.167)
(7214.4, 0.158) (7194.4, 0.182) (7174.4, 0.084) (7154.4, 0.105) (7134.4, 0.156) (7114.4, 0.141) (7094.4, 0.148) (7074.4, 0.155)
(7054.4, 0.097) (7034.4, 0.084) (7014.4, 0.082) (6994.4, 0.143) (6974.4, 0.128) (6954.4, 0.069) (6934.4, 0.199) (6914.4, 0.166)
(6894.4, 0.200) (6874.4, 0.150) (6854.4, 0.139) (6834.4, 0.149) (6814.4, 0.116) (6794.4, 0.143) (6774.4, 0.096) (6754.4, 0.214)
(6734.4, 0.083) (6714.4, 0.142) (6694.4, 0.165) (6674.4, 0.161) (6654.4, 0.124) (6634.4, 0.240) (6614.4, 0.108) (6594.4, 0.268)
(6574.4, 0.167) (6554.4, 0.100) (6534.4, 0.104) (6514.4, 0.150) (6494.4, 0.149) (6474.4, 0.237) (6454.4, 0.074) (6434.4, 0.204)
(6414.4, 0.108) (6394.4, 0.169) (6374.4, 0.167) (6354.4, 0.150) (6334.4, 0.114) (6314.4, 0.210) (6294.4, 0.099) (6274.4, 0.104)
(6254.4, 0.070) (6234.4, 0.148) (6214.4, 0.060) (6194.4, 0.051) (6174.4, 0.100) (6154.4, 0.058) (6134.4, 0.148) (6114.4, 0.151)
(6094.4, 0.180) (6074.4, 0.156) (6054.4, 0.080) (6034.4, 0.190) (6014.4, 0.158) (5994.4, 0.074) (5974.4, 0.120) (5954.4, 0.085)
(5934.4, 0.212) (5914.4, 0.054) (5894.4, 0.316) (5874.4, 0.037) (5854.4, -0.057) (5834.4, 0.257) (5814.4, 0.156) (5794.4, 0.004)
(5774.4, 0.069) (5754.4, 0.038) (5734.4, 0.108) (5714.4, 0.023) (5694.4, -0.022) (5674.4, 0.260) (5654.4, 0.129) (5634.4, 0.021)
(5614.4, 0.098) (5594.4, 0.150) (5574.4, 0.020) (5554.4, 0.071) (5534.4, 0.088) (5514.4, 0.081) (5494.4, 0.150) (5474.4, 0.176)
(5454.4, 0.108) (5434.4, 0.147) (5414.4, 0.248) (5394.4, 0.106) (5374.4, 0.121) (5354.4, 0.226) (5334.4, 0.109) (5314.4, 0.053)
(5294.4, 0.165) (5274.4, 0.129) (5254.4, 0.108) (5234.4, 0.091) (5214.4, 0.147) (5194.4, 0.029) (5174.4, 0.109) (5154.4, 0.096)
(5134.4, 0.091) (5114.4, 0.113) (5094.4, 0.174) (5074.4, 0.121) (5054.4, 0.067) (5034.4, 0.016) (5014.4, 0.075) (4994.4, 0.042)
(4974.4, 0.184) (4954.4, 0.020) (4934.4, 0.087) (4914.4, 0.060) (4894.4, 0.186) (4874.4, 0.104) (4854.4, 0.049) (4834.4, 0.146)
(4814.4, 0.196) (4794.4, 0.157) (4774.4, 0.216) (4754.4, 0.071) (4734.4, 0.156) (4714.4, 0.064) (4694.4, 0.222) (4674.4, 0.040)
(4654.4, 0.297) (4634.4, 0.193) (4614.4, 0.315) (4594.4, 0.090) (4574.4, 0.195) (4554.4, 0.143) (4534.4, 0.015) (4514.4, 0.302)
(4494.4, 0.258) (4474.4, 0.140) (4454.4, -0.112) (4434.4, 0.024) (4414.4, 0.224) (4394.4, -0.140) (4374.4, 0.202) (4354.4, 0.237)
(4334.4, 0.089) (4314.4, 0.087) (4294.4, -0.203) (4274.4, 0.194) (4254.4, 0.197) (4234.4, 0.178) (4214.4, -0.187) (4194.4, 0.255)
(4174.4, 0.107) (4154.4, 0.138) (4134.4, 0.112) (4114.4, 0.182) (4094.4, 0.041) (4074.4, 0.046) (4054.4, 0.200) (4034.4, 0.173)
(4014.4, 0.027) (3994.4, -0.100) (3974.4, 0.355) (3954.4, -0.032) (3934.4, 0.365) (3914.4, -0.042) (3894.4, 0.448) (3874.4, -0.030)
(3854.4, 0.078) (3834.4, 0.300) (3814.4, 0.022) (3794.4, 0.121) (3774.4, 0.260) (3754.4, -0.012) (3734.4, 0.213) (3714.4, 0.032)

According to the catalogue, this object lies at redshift 1.201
